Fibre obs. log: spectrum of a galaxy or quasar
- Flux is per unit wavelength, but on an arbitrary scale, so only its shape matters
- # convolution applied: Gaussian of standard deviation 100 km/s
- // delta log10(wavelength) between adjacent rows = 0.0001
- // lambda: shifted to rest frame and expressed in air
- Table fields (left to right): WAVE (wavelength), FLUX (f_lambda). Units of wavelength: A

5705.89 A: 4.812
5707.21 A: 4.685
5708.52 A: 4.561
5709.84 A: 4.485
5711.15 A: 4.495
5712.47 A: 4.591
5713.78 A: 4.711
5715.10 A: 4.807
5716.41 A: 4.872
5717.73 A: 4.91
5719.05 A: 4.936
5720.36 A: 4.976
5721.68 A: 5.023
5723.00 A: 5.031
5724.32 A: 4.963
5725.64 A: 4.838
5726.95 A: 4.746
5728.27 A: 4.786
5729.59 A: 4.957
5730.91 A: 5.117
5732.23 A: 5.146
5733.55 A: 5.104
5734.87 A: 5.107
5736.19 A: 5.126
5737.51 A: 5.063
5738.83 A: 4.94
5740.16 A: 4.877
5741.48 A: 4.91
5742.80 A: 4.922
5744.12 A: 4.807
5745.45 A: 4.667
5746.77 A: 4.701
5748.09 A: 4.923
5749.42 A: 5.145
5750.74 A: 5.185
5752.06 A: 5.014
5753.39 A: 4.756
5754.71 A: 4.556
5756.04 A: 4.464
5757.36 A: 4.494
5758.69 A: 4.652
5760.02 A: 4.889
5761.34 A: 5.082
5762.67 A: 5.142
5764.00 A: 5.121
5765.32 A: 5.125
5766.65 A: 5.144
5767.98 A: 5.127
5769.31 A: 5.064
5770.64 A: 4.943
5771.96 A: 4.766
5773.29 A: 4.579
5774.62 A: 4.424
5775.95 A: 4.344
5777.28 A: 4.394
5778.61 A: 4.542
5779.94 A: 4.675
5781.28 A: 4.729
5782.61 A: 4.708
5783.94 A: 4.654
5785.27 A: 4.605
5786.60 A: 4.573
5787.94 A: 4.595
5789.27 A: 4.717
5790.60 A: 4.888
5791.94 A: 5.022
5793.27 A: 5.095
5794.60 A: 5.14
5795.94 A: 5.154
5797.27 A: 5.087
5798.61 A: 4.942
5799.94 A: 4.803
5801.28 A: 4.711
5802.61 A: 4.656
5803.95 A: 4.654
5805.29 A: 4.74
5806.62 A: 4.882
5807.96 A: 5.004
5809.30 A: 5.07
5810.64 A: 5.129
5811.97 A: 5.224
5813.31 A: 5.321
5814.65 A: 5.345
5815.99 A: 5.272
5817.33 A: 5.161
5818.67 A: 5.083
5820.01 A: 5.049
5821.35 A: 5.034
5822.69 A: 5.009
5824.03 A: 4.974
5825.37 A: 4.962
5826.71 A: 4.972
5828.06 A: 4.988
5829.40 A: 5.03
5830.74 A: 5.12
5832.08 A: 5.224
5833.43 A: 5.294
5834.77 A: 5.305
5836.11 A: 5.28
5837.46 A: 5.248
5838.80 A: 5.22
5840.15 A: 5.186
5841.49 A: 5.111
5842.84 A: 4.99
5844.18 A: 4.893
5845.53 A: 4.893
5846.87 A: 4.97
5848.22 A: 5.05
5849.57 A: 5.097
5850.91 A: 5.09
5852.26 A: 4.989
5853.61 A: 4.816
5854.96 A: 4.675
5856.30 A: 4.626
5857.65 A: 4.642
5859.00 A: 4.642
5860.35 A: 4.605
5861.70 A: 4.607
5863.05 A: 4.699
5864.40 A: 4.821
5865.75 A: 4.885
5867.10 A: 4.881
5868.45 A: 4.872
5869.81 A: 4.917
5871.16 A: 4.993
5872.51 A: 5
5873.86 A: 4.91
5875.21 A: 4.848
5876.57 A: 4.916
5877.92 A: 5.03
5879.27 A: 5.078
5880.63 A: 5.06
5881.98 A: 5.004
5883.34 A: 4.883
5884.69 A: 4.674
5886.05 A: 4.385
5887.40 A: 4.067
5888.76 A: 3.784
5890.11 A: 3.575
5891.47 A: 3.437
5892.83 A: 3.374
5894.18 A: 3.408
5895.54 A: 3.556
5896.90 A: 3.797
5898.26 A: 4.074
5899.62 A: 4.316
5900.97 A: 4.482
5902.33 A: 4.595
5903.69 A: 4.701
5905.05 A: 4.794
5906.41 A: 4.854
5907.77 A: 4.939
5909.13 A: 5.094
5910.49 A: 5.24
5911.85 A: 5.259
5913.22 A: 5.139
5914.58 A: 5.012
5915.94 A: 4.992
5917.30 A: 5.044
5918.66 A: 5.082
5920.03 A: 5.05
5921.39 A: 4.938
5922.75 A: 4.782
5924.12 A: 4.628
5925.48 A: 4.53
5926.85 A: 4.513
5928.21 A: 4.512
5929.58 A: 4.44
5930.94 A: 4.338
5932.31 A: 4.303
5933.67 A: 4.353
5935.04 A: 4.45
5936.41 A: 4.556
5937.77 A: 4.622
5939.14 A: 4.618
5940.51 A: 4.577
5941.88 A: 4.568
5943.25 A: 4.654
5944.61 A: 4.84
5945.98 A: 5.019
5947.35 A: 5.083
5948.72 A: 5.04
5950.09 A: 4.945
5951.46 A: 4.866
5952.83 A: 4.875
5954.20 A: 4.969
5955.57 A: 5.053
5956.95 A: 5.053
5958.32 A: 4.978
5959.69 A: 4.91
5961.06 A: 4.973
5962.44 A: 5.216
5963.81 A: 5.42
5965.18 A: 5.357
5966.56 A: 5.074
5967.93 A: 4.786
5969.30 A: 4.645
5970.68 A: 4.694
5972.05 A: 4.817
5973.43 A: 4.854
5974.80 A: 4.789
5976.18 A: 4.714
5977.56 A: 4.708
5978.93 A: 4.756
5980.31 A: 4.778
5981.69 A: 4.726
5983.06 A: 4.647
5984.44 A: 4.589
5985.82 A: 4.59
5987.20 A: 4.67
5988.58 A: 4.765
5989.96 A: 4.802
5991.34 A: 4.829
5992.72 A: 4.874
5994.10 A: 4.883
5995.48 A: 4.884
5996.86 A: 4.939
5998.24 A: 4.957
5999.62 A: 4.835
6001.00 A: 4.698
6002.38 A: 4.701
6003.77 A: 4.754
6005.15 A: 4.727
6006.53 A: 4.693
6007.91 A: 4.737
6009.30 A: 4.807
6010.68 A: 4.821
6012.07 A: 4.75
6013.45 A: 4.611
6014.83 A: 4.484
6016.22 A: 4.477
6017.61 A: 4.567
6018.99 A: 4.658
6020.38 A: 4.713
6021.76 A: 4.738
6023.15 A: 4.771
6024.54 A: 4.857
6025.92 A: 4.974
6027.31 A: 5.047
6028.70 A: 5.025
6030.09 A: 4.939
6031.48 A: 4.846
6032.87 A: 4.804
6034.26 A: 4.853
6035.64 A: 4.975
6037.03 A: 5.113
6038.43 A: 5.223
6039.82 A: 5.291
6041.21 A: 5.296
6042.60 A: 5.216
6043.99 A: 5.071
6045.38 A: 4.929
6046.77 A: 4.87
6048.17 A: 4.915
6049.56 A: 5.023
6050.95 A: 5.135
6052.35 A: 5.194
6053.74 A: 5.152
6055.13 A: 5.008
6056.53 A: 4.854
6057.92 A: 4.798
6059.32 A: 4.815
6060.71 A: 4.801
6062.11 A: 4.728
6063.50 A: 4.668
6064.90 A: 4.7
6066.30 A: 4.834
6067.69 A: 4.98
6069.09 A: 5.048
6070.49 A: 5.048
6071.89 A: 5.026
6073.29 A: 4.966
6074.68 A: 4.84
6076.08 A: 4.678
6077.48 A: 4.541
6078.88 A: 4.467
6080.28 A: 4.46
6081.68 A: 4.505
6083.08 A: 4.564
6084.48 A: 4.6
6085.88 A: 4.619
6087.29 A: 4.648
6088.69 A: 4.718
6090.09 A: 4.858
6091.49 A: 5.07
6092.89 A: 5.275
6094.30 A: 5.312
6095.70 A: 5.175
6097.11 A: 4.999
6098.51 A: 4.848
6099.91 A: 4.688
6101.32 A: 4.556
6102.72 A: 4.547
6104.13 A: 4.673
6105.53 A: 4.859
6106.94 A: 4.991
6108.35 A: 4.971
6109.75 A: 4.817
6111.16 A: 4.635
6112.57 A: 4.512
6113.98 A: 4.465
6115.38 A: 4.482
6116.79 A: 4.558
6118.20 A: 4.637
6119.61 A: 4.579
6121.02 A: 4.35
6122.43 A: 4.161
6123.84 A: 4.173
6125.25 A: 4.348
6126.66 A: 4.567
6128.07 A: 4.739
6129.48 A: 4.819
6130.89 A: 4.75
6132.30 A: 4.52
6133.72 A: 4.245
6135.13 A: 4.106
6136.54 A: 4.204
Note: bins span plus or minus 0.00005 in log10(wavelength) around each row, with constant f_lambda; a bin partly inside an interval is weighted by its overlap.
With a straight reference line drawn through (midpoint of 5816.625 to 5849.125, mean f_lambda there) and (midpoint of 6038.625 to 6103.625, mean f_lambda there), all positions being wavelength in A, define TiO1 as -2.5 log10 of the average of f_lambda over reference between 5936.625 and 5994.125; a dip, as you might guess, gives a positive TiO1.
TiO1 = 0.03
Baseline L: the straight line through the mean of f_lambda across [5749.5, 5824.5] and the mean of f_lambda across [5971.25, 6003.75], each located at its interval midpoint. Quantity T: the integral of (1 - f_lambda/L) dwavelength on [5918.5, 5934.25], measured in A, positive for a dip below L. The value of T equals 0.7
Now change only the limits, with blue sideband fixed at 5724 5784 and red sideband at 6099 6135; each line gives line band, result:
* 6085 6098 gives -1.0 A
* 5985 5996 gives -0.3 A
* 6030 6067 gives -2.7 A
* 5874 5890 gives 0.3 A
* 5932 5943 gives 0.5 A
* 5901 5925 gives -1.0 A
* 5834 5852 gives -1.2 A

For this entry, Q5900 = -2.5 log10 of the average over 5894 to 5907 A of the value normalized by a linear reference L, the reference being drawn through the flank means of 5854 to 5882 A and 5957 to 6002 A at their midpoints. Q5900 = 0.13 mag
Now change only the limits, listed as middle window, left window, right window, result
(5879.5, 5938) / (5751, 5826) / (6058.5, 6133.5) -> 0.07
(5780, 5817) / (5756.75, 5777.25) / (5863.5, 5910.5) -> -0.03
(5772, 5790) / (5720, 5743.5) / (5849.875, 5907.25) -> 0.06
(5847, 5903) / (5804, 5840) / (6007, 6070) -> 0.11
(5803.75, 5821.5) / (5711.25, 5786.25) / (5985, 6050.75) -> -0.05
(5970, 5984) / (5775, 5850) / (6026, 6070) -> 0.05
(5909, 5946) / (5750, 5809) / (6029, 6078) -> 0.03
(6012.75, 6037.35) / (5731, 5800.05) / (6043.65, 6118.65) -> 0.01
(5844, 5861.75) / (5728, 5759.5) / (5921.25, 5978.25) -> 0.00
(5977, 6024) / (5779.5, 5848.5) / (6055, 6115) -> 0.03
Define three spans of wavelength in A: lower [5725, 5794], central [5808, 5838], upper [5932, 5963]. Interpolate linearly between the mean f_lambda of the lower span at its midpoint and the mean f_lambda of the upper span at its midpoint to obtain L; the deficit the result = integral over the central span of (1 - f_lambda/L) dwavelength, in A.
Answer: -1.9 A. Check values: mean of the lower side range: 4.85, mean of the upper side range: 4.81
